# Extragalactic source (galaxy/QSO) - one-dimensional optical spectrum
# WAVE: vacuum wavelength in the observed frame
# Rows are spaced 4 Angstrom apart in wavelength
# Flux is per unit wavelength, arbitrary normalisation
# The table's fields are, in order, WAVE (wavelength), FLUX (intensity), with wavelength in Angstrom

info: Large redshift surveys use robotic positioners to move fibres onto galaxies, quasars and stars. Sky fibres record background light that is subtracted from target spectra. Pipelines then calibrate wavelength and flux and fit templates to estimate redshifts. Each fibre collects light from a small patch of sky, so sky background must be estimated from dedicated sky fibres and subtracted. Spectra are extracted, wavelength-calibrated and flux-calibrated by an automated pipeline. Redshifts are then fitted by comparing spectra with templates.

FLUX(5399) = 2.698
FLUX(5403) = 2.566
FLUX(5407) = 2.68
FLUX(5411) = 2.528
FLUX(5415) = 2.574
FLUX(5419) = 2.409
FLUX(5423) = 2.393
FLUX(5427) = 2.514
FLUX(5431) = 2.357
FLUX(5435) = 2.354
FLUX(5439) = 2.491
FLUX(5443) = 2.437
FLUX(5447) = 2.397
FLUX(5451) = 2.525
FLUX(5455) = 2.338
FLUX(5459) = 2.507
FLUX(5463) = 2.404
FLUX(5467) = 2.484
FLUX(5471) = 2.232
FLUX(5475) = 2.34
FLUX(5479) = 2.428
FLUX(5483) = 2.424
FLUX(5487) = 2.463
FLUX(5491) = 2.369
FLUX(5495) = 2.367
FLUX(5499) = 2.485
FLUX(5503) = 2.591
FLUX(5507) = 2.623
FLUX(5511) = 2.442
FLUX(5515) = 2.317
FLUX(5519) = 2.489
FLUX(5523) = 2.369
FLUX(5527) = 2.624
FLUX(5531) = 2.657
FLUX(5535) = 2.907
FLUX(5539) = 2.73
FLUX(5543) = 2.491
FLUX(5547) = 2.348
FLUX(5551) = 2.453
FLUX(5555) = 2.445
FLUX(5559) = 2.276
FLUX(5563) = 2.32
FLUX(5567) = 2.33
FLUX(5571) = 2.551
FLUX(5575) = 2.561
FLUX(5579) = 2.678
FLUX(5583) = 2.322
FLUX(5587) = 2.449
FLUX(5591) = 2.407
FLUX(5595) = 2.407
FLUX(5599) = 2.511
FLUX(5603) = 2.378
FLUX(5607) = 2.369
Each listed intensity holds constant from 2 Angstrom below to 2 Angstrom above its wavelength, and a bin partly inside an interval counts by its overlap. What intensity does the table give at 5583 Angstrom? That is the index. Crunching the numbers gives 2.322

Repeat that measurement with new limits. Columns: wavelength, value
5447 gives 2.397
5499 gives 2.485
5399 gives 2.698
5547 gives 2.348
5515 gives 2.317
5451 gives 2.525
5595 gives 2.407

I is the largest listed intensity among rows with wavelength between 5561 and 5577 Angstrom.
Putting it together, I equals 2.561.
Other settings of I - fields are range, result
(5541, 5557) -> 2.491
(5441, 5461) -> 2.525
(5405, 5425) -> 2.68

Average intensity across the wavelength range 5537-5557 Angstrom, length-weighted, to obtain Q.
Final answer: 2.49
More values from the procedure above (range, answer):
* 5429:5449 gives 2.41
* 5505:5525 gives 2.45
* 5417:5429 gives 2.44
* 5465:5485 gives 2.38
